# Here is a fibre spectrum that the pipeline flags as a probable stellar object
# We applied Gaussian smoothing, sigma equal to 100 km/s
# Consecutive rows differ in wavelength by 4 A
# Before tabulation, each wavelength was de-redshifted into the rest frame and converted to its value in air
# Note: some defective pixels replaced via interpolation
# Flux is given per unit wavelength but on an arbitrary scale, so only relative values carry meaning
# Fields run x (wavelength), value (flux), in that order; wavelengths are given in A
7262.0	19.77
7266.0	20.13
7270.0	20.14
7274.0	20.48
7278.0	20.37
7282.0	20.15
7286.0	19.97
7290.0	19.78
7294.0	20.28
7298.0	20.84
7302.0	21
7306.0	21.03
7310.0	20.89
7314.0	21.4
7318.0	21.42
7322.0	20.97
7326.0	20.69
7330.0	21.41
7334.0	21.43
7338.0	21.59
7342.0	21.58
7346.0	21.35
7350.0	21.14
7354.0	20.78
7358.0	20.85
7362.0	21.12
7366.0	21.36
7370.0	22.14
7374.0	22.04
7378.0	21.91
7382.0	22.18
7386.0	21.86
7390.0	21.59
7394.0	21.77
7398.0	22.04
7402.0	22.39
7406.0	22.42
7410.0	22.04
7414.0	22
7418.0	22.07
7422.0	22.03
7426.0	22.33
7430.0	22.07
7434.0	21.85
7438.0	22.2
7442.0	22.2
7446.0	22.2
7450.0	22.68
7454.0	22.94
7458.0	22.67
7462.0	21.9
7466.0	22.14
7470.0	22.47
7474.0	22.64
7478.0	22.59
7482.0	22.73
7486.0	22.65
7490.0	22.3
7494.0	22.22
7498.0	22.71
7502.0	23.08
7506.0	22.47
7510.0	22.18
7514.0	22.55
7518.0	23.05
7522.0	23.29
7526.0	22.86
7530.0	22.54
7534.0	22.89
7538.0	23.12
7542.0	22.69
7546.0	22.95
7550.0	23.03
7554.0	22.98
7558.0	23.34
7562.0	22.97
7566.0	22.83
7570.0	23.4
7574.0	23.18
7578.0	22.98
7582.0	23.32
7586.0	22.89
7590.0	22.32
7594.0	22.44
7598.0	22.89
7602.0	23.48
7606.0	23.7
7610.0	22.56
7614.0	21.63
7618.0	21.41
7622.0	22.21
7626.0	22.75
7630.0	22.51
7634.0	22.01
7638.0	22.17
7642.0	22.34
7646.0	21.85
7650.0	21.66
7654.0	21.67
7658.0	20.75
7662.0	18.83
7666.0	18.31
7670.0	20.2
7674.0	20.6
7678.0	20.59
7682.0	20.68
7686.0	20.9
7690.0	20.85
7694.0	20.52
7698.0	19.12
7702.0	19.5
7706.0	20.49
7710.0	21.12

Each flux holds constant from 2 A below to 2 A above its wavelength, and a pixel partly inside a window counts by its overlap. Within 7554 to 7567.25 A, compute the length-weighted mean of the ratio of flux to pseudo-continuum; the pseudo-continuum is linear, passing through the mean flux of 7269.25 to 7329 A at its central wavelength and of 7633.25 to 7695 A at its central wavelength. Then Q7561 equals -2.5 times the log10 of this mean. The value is -0.11 mag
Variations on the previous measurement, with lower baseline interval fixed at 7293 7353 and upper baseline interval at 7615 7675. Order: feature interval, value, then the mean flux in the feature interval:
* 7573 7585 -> -0.09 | 23.1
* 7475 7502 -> -0.07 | 22.6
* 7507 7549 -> -0.08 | 22.8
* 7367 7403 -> -0.04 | 22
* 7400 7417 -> -0.05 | 22.2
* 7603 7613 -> -0.08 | 23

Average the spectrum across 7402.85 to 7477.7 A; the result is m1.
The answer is 22.3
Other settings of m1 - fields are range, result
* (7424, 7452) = 22.2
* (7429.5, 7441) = 22.1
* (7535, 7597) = 23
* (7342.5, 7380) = 21.4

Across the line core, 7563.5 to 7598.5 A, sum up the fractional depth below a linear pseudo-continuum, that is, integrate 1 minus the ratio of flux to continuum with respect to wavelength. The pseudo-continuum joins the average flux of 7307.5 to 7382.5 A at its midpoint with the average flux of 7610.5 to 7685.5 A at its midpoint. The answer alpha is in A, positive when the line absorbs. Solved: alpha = -2.70 A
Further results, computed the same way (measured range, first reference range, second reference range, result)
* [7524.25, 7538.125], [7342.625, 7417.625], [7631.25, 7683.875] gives -1.0 A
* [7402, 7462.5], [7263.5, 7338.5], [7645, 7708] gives -4.9 A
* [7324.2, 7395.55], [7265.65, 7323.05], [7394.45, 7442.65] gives -0.3 A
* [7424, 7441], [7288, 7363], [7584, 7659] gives -0.5 A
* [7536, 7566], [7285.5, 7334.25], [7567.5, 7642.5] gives -0.9 A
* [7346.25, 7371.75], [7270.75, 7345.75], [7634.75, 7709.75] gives -0.5 A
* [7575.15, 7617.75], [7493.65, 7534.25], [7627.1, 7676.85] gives -2.0 A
